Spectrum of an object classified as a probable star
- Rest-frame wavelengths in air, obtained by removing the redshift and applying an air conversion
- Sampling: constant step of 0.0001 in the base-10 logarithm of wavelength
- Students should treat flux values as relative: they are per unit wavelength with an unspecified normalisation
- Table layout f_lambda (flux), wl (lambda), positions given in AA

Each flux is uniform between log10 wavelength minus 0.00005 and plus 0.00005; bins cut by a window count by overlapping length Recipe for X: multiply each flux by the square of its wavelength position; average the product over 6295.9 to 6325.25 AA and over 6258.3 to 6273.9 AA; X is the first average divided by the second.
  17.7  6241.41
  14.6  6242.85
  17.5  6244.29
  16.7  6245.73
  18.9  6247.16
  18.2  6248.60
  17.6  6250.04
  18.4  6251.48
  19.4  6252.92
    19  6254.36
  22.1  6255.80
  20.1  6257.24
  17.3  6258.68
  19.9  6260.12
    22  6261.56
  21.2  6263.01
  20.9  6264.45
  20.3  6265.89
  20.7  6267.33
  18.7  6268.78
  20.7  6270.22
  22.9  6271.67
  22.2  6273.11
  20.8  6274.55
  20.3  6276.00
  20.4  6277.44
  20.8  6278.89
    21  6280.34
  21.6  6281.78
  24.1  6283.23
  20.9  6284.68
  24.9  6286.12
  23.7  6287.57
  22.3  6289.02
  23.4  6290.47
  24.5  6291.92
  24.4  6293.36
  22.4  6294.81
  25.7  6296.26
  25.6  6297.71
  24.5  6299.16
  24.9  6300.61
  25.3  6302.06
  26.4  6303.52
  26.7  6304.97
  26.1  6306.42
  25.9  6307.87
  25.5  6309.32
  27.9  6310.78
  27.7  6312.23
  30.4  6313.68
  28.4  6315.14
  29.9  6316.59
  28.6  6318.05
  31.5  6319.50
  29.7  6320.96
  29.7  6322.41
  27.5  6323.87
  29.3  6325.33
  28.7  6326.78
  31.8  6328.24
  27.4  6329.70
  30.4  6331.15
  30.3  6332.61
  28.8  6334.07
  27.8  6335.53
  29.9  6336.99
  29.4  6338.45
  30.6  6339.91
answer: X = 1.35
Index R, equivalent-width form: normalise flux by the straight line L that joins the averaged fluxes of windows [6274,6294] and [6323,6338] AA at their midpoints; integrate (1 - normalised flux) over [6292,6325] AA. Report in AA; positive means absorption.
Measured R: -1.30 AA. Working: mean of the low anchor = 22.4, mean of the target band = 27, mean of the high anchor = 29.2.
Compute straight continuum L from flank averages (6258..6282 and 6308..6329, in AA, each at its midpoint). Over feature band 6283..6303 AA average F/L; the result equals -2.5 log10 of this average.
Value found 0.02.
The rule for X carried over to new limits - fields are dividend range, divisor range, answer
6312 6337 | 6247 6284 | 1.47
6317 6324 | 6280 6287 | 1.32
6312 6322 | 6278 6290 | 1.33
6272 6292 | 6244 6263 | 1.17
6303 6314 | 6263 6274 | 1.30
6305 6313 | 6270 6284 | 1.25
